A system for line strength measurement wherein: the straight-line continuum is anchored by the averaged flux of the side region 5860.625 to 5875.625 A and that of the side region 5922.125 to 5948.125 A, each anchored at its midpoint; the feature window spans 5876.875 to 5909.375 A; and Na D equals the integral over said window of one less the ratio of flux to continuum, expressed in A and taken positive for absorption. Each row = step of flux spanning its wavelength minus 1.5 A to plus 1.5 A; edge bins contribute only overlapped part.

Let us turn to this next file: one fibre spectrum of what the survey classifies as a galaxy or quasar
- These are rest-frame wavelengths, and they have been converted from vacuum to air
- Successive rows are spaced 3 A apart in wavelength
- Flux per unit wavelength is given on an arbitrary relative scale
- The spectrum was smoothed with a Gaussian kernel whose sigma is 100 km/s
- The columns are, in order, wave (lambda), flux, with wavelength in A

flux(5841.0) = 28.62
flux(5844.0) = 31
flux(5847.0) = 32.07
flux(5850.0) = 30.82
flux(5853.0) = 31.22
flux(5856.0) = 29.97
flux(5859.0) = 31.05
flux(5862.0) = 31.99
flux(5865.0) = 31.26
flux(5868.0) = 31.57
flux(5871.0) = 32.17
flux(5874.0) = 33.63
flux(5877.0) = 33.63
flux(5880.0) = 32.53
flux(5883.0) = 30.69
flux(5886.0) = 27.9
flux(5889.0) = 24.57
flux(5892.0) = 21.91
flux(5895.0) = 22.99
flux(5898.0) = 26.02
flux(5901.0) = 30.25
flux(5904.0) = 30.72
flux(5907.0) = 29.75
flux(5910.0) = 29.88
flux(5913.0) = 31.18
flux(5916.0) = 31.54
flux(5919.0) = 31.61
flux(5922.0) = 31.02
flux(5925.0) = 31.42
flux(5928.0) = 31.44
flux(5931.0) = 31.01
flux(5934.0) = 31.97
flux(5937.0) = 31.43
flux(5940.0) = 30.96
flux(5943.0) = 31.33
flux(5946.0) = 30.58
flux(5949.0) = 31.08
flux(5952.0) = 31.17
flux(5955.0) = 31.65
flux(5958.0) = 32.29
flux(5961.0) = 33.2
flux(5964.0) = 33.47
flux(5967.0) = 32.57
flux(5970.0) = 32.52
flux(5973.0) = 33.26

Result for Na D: 3.8 A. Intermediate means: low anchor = 32.1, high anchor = 31.2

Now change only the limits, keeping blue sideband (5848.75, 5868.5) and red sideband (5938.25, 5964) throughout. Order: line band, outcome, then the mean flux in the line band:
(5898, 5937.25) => 0.80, 30.8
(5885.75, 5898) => 2.78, 24.2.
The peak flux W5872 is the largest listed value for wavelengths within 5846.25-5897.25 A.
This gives 33.63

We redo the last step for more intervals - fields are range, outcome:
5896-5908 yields 30.72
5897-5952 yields 31.97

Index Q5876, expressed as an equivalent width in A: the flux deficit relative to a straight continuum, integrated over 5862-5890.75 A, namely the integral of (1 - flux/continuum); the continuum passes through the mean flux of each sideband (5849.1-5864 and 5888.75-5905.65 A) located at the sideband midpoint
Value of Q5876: -2.2 A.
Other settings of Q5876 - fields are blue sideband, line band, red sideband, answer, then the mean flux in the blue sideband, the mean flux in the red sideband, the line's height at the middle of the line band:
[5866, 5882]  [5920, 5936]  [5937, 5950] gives 0.0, 32.6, 31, 31.4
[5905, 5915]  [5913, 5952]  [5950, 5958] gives -0.4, 30.4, 31.6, 31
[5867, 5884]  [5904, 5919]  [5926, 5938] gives 0.5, 32.4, 31.5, 31.8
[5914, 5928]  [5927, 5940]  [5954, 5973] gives 0.2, 31.4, 32.7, 31.8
